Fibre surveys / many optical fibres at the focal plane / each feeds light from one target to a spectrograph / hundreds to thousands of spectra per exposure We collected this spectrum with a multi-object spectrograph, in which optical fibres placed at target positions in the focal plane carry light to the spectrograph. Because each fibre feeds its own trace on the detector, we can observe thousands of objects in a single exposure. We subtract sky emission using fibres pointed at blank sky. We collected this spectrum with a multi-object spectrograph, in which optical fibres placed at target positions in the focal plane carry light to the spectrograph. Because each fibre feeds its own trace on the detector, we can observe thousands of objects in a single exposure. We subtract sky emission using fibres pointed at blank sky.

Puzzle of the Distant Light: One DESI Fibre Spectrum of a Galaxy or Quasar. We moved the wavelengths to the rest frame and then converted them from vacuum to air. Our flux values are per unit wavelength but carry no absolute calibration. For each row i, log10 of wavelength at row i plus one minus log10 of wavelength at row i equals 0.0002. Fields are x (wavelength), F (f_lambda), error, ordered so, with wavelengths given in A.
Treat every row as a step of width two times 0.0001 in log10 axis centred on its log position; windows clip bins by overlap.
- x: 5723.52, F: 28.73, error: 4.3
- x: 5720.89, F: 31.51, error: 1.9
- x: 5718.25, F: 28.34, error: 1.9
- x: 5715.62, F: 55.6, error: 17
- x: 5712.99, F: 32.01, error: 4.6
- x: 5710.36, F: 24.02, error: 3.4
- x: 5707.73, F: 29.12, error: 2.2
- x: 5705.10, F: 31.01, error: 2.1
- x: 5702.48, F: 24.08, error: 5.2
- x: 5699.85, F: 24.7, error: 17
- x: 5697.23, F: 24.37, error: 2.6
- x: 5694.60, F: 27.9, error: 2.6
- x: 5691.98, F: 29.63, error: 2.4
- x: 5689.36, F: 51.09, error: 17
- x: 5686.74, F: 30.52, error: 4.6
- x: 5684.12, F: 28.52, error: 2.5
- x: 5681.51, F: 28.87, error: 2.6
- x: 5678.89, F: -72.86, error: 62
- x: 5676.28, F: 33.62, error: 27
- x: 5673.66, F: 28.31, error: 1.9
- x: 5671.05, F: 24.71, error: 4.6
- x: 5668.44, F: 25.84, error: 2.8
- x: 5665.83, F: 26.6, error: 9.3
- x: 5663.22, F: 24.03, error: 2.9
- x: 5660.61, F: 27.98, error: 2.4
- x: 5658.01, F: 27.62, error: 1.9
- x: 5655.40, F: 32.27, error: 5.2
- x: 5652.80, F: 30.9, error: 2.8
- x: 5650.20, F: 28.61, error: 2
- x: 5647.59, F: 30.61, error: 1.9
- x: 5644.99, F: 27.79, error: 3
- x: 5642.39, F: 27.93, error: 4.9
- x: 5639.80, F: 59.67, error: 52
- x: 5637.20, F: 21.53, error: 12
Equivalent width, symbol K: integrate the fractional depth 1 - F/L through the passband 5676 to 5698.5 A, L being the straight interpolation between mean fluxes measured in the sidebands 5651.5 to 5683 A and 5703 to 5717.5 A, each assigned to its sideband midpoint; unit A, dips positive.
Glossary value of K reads 6.7 A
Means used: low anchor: 19.9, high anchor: 33.6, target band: 19.6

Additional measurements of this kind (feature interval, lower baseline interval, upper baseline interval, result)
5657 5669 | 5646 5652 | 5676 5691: -1.25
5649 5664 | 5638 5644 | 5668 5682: -1.37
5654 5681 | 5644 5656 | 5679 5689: 8.40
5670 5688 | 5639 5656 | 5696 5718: 9.89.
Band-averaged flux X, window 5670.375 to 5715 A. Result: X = 24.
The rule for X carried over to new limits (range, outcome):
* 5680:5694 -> 31.9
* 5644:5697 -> 24.6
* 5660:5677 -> 27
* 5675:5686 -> 5.82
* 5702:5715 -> 29.8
